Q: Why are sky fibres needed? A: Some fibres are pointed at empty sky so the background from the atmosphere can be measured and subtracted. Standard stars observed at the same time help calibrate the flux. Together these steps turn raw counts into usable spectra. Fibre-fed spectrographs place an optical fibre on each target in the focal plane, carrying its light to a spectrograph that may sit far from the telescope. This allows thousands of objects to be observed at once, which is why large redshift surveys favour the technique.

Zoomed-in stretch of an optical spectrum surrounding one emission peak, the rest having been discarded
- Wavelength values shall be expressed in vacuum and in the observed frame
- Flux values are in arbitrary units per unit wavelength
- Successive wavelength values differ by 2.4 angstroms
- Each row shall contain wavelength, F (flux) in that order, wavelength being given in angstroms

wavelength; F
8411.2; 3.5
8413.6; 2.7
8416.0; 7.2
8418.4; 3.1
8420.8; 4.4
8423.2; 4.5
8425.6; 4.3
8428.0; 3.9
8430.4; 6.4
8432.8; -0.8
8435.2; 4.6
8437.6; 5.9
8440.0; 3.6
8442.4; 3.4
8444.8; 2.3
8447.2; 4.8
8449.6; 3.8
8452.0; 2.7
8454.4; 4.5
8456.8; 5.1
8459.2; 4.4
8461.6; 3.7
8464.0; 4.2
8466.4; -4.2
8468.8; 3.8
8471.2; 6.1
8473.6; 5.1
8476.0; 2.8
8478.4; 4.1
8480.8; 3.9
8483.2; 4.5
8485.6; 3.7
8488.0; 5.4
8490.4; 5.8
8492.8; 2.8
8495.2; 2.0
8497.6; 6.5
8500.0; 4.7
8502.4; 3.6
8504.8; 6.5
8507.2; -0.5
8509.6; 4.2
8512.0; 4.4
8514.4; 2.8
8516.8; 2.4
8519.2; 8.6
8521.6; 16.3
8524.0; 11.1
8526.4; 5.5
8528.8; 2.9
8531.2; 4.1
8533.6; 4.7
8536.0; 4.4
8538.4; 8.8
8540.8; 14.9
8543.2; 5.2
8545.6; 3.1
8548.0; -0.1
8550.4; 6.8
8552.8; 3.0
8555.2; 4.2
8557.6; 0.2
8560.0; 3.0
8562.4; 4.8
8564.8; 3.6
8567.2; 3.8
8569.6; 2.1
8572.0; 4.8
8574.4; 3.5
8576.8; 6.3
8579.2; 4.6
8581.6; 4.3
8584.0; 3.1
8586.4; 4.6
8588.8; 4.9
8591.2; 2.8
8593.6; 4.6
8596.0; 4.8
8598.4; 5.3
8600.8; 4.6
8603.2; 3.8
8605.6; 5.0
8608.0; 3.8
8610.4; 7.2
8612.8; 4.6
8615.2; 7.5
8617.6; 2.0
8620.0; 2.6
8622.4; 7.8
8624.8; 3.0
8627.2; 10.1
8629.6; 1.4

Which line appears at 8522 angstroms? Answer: [S II] 6716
